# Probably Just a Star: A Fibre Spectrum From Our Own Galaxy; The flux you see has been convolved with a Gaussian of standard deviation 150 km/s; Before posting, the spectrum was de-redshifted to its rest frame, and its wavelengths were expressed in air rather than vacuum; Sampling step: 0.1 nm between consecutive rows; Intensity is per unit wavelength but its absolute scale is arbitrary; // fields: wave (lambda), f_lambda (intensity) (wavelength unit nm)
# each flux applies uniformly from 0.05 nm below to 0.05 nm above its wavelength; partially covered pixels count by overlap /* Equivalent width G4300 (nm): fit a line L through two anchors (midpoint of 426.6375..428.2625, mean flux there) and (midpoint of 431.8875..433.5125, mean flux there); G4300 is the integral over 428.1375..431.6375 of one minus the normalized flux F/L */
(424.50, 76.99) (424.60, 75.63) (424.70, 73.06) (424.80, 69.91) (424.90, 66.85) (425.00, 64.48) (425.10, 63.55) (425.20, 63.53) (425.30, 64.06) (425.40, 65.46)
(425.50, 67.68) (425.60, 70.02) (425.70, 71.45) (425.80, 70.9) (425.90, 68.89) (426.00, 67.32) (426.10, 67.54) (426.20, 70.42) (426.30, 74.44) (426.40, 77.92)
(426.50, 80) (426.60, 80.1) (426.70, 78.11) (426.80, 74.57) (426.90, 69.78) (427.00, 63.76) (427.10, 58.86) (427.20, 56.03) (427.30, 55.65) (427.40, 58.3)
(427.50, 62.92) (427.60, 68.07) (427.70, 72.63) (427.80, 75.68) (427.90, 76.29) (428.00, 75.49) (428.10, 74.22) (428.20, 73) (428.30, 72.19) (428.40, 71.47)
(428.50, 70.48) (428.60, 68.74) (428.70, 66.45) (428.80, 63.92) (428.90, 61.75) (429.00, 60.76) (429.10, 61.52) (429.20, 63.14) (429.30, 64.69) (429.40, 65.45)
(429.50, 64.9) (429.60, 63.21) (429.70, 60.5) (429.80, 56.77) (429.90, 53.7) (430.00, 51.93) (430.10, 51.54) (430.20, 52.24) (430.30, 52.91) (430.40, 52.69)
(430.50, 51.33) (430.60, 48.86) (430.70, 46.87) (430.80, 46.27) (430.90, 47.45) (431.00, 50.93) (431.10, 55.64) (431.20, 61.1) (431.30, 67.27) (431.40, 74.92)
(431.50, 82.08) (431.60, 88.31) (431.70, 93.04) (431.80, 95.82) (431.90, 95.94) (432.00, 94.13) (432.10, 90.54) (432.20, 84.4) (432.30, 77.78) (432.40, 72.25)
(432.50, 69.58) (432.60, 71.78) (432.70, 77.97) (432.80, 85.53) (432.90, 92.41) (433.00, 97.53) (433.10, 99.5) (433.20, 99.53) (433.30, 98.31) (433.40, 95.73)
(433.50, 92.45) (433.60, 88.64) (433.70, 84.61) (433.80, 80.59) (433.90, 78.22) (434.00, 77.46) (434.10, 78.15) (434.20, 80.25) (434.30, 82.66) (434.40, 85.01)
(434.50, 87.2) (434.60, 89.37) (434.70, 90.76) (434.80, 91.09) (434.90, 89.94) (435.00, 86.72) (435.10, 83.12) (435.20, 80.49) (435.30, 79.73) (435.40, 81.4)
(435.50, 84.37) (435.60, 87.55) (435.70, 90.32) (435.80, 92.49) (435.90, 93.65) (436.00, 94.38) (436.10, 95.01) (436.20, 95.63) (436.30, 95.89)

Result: 0.72 nm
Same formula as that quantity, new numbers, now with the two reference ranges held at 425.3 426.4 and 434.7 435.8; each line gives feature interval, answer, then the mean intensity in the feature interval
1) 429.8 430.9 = 0.38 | 51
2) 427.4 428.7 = 0.04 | 71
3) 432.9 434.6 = -0.10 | 88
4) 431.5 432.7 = -0.06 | 84.5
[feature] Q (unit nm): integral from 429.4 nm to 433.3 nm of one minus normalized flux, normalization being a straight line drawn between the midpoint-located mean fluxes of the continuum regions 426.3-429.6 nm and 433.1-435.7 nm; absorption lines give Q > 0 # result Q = 0.38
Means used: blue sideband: 68.4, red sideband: 86.5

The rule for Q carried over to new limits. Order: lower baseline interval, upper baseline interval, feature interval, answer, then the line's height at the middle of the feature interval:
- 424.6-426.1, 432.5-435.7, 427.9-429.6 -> 0.168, 75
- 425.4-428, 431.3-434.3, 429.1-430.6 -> 0.394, 77.9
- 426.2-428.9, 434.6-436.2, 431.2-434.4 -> -0.110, 82.2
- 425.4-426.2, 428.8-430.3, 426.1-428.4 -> -0.181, 65.3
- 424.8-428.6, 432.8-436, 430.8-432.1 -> 0.095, 80.7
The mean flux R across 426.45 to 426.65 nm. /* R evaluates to 80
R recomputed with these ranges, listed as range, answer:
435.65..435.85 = 91.4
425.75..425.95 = 69.9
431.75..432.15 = 94.1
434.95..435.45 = 82.3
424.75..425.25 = 65.7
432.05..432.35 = 84.2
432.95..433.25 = 98.9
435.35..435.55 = 82.9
